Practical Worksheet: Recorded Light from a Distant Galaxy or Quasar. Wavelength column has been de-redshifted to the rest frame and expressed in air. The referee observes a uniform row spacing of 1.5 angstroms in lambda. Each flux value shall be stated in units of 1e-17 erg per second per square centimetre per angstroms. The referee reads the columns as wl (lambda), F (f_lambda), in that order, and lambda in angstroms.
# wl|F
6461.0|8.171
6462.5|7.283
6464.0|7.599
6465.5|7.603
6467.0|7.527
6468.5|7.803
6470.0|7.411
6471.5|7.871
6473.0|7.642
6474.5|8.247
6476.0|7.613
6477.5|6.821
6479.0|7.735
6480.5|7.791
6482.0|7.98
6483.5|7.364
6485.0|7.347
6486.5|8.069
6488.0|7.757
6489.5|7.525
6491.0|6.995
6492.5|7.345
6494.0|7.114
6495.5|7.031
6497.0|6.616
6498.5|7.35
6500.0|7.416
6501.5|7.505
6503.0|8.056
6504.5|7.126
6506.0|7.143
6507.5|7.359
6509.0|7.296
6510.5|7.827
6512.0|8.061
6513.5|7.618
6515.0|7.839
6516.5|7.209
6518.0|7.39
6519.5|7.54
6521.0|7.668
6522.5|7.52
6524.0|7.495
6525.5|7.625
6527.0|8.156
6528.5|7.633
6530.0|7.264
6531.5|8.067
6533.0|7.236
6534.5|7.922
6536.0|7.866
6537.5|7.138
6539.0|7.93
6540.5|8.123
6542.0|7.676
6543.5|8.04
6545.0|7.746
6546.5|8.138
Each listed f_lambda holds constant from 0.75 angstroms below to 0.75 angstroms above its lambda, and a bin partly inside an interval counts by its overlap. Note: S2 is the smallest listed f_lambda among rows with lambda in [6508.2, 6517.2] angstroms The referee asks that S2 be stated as 7.209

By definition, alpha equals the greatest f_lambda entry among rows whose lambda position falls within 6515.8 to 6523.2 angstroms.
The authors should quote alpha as 7.668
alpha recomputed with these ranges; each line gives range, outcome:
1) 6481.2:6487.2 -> 8.069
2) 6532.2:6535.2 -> 7.922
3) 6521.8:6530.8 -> 8.156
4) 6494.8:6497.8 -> 7.031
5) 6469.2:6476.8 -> 8.247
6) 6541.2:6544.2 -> 8.04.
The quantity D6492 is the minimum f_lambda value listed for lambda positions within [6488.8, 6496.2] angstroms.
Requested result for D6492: 6.995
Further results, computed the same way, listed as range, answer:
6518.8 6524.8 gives 7.495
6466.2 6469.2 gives 7.527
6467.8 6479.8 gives 6.821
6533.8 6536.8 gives 7.866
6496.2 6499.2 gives 6.616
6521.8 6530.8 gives 7.264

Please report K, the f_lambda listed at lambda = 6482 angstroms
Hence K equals 7.98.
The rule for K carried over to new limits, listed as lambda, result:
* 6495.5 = 7.031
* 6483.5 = 7.364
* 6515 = 7.839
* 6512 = 8.061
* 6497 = 6.616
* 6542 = 7.676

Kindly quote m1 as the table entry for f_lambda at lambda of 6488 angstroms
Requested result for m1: 7.757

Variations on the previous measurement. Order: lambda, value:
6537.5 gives 7.138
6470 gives 7.411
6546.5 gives 8.138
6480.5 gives 7.791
